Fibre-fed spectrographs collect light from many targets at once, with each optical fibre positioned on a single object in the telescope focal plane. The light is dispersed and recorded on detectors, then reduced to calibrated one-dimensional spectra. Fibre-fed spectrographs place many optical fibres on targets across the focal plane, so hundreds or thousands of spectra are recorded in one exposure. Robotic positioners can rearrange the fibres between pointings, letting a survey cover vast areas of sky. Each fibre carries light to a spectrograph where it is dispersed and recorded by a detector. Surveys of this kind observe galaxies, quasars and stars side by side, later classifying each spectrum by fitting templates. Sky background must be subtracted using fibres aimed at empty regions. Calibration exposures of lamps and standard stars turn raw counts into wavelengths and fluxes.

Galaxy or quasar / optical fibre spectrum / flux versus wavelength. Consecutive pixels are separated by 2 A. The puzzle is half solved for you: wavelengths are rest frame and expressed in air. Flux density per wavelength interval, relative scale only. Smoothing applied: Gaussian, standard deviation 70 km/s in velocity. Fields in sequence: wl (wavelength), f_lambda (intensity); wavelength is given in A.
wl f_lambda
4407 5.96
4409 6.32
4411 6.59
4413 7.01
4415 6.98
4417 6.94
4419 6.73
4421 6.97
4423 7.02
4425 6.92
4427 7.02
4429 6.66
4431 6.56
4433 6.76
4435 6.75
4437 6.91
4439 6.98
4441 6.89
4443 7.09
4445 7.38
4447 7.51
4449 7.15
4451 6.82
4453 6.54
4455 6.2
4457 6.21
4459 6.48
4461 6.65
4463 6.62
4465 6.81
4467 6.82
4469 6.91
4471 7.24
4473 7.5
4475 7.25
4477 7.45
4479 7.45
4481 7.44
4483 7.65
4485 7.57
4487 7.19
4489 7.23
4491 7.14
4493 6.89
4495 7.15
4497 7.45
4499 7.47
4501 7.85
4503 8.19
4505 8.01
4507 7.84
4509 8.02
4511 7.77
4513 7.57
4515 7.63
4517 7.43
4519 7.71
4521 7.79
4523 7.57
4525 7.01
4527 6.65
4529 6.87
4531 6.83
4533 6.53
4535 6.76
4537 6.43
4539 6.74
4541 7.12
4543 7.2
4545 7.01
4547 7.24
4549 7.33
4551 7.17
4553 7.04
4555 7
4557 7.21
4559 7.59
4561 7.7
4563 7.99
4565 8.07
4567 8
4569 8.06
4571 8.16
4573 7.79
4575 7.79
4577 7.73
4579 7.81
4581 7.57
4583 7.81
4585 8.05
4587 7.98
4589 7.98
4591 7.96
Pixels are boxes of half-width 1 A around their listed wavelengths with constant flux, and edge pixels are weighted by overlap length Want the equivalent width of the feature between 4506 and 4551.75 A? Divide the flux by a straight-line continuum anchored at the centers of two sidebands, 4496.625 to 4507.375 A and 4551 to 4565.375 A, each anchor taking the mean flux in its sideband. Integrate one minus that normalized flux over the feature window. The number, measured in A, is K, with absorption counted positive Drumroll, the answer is 2.5 A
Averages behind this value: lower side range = 7.82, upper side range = 7.47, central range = 7.23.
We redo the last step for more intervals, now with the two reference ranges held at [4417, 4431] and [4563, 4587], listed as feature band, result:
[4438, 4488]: 0.7 A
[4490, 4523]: -0.8 A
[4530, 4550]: 1.9 A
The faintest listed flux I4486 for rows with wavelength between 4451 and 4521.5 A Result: 6.2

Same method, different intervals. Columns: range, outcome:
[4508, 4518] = 7.43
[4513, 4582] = 6.43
